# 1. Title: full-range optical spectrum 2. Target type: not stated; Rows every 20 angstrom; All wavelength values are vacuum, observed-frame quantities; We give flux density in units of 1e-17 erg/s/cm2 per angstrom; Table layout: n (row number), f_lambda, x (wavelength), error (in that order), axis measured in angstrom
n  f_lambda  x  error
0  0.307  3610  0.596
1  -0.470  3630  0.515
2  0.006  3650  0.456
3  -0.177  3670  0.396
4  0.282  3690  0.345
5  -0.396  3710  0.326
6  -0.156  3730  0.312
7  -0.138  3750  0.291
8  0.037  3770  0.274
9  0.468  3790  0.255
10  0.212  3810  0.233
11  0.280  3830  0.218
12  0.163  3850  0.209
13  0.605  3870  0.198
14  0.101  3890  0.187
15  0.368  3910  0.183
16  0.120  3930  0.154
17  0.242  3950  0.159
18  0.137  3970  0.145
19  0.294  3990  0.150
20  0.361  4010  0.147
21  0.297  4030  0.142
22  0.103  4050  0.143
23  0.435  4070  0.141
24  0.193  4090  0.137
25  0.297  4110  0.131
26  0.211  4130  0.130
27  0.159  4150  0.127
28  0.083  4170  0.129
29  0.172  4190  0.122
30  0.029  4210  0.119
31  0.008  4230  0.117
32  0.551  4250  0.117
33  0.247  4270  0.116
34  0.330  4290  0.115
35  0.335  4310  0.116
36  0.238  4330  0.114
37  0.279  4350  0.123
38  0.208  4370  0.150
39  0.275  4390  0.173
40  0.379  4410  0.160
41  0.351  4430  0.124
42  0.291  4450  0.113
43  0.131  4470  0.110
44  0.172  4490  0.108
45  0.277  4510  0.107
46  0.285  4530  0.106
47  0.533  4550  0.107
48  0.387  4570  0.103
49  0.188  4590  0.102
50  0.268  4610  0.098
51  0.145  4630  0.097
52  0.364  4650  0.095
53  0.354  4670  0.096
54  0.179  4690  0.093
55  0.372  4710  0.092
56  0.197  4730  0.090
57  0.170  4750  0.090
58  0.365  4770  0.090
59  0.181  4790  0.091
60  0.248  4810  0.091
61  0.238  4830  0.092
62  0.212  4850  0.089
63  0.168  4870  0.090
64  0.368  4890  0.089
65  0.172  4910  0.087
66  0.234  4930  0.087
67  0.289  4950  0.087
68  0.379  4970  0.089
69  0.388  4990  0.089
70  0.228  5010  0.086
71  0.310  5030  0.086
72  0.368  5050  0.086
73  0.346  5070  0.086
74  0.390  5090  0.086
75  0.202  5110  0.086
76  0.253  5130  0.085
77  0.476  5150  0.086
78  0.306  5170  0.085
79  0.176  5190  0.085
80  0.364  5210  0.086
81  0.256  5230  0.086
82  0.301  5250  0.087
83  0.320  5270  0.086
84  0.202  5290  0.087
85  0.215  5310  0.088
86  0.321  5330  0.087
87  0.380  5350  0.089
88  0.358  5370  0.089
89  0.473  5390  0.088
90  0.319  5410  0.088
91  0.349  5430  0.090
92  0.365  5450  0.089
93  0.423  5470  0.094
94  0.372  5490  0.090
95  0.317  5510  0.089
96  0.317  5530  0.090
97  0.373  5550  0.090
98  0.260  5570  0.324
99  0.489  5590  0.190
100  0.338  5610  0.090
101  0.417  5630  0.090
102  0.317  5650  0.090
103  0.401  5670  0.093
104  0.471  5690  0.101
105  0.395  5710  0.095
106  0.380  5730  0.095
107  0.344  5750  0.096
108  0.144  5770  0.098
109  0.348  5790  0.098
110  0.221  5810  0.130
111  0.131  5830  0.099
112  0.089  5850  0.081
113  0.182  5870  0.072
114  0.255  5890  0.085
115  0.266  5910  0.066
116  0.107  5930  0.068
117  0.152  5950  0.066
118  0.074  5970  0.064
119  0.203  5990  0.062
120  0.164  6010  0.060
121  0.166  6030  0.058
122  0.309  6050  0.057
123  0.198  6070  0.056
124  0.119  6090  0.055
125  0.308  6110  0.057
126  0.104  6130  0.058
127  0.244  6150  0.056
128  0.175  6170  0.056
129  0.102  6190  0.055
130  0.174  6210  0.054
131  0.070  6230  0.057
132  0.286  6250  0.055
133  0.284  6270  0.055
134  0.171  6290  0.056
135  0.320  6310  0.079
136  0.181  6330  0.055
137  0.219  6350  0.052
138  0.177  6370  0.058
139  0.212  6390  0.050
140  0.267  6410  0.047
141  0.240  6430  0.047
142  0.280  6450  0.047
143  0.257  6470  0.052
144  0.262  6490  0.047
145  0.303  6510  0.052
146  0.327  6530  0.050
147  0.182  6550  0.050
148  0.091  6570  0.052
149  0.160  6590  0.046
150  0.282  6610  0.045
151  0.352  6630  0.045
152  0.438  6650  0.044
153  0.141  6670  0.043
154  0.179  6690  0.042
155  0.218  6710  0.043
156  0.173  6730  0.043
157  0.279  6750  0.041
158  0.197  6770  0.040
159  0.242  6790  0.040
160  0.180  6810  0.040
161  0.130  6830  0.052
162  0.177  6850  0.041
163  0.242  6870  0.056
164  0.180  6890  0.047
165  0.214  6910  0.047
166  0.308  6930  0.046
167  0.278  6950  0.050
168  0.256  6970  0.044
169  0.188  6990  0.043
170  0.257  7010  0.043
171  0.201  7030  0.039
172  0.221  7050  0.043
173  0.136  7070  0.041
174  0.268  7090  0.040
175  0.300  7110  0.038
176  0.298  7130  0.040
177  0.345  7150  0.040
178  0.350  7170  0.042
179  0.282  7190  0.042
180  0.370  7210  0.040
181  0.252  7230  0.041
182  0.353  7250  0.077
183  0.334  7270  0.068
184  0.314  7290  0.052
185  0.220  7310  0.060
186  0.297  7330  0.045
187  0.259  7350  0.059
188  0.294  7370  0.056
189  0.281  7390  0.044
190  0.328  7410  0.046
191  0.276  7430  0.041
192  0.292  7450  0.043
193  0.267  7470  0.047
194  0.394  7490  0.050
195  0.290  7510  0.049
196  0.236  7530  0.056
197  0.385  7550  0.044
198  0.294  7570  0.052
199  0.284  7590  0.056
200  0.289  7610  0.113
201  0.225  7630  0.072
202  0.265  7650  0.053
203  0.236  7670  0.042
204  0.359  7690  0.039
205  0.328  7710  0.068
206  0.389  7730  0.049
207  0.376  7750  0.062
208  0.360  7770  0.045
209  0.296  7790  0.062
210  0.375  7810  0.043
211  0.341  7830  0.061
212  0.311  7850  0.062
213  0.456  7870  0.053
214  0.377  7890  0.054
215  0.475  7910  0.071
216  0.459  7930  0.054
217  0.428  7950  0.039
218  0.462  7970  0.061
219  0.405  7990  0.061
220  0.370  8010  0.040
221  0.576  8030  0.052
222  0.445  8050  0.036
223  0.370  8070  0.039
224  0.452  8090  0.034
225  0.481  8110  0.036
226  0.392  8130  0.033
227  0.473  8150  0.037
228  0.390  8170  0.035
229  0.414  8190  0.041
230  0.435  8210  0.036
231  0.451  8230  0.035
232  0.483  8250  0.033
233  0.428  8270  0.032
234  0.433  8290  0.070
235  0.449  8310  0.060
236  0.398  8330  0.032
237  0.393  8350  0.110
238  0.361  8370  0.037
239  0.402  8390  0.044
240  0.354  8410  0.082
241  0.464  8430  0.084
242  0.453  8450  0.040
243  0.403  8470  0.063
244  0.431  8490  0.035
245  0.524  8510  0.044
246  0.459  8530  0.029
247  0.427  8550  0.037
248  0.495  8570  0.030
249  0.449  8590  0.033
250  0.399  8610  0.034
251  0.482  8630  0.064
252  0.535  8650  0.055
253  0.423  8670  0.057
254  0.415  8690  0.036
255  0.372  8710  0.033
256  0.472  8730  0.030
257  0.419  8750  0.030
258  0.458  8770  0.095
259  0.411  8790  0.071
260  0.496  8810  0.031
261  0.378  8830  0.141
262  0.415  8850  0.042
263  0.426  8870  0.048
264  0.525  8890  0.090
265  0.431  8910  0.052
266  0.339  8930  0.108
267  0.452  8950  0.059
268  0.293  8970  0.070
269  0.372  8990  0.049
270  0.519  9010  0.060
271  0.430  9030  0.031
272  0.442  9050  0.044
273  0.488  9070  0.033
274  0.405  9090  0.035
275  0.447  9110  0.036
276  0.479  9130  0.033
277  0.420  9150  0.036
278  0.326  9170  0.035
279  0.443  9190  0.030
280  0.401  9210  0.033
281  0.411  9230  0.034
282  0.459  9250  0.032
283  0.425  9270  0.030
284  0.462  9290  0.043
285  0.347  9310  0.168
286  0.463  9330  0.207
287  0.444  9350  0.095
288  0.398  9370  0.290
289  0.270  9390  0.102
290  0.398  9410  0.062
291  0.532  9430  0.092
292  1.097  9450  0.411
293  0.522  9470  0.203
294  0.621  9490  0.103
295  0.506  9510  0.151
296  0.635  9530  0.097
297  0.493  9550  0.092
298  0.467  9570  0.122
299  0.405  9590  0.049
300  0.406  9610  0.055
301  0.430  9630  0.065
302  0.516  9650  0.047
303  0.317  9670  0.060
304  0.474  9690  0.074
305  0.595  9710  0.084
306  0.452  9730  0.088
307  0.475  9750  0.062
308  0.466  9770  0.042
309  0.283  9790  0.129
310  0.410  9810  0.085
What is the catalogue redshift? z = 0.781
